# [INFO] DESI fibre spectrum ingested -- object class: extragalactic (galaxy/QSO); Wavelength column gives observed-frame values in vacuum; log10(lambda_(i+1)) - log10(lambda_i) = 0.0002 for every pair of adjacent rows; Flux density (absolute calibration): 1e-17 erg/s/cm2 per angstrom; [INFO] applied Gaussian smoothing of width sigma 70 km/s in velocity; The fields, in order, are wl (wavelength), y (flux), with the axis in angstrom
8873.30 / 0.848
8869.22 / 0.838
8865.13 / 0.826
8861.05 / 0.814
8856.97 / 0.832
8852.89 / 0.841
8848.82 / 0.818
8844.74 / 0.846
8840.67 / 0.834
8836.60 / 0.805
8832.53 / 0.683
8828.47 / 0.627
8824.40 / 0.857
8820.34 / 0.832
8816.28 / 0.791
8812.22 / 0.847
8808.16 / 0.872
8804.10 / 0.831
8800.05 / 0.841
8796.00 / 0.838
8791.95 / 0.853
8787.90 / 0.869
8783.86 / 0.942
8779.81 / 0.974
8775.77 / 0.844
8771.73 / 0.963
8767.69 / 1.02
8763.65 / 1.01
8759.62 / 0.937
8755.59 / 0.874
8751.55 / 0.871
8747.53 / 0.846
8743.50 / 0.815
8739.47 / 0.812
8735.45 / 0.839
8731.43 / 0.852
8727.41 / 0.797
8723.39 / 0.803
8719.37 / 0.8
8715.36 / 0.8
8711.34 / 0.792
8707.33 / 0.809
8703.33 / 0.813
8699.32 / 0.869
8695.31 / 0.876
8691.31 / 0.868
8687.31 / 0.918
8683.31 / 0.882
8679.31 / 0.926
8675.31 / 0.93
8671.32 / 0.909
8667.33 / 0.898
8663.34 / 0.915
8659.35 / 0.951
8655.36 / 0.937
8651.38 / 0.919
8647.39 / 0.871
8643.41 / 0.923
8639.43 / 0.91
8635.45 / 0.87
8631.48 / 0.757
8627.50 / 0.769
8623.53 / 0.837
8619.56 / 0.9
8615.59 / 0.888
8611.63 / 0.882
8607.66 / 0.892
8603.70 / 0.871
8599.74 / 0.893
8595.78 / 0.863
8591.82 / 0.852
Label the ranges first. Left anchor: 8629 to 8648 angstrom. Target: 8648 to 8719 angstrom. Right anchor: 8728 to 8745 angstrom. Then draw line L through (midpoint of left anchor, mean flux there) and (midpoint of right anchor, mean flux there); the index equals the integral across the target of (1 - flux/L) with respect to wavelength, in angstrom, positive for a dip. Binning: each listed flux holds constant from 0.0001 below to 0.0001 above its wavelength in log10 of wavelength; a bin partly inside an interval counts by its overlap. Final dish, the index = -2.83 angstrom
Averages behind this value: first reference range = 0.863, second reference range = 0.827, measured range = 0.881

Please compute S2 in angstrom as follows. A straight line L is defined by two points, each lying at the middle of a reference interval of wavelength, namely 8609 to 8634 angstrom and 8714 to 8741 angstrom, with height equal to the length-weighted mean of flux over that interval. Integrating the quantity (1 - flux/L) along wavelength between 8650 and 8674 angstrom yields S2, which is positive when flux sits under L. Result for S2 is -2.6 angstrom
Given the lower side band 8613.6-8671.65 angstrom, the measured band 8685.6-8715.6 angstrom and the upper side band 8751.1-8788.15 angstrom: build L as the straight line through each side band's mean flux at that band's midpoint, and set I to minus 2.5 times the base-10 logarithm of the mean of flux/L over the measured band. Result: 0.08 mag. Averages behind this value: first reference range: 0.883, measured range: 0.845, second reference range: 0.936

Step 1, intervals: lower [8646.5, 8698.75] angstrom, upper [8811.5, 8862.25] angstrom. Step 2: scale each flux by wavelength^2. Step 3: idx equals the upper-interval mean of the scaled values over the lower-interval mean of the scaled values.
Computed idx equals 0.92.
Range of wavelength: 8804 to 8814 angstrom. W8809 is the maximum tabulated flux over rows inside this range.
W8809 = 0.872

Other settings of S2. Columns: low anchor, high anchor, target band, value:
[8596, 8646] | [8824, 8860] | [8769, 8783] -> -2.1 angstrom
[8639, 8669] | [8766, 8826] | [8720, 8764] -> 2.0 angstrom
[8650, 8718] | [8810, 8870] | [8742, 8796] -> -4.3 angstrom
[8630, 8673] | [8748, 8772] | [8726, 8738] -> 1.3 angstrom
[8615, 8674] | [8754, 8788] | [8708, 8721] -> 1.7 angstrom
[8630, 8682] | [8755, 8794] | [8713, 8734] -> 2.5 angstrom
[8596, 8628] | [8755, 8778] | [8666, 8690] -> -0.2 angstrom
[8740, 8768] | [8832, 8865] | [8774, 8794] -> -0.6 angstrom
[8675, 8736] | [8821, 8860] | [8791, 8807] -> -0.6 angstrom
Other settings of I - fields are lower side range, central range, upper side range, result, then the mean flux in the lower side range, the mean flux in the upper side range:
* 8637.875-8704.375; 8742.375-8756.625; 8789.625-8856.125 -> 0.006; 0.902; 0.814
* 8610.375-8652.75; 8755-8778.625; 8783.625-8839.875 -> -0.144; 0.865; 0.817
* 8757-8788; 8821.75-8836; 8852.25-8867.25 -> 0.182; 0.948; 0.827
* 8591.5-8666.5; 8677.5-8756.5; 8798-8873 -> 0.012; 0.88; 0.814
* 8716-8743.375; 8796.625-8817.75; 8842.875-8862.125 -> -0.016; 0.816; 0.831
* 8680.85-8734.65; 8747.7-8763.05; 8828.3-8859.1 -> -0.097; 0.838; 0.796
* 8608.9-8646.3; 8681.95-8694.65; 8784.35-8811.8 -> -0.037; 0.861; 0.856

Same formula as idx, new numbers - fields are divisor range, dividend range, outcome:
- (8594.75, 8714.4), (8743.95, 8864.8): 1.01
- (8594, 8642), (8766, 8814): 1.07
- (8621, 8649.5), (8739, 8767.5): 1.08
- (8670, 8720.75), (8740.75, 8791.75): 1.07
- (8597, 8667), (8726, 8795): 1.04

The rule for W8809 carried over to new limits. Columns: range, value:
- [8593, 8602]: 0.893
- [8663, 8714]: 0.93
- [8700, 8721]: 0.813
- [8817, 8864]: 0.857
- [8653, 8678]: 0.951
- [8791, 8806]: 0.853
